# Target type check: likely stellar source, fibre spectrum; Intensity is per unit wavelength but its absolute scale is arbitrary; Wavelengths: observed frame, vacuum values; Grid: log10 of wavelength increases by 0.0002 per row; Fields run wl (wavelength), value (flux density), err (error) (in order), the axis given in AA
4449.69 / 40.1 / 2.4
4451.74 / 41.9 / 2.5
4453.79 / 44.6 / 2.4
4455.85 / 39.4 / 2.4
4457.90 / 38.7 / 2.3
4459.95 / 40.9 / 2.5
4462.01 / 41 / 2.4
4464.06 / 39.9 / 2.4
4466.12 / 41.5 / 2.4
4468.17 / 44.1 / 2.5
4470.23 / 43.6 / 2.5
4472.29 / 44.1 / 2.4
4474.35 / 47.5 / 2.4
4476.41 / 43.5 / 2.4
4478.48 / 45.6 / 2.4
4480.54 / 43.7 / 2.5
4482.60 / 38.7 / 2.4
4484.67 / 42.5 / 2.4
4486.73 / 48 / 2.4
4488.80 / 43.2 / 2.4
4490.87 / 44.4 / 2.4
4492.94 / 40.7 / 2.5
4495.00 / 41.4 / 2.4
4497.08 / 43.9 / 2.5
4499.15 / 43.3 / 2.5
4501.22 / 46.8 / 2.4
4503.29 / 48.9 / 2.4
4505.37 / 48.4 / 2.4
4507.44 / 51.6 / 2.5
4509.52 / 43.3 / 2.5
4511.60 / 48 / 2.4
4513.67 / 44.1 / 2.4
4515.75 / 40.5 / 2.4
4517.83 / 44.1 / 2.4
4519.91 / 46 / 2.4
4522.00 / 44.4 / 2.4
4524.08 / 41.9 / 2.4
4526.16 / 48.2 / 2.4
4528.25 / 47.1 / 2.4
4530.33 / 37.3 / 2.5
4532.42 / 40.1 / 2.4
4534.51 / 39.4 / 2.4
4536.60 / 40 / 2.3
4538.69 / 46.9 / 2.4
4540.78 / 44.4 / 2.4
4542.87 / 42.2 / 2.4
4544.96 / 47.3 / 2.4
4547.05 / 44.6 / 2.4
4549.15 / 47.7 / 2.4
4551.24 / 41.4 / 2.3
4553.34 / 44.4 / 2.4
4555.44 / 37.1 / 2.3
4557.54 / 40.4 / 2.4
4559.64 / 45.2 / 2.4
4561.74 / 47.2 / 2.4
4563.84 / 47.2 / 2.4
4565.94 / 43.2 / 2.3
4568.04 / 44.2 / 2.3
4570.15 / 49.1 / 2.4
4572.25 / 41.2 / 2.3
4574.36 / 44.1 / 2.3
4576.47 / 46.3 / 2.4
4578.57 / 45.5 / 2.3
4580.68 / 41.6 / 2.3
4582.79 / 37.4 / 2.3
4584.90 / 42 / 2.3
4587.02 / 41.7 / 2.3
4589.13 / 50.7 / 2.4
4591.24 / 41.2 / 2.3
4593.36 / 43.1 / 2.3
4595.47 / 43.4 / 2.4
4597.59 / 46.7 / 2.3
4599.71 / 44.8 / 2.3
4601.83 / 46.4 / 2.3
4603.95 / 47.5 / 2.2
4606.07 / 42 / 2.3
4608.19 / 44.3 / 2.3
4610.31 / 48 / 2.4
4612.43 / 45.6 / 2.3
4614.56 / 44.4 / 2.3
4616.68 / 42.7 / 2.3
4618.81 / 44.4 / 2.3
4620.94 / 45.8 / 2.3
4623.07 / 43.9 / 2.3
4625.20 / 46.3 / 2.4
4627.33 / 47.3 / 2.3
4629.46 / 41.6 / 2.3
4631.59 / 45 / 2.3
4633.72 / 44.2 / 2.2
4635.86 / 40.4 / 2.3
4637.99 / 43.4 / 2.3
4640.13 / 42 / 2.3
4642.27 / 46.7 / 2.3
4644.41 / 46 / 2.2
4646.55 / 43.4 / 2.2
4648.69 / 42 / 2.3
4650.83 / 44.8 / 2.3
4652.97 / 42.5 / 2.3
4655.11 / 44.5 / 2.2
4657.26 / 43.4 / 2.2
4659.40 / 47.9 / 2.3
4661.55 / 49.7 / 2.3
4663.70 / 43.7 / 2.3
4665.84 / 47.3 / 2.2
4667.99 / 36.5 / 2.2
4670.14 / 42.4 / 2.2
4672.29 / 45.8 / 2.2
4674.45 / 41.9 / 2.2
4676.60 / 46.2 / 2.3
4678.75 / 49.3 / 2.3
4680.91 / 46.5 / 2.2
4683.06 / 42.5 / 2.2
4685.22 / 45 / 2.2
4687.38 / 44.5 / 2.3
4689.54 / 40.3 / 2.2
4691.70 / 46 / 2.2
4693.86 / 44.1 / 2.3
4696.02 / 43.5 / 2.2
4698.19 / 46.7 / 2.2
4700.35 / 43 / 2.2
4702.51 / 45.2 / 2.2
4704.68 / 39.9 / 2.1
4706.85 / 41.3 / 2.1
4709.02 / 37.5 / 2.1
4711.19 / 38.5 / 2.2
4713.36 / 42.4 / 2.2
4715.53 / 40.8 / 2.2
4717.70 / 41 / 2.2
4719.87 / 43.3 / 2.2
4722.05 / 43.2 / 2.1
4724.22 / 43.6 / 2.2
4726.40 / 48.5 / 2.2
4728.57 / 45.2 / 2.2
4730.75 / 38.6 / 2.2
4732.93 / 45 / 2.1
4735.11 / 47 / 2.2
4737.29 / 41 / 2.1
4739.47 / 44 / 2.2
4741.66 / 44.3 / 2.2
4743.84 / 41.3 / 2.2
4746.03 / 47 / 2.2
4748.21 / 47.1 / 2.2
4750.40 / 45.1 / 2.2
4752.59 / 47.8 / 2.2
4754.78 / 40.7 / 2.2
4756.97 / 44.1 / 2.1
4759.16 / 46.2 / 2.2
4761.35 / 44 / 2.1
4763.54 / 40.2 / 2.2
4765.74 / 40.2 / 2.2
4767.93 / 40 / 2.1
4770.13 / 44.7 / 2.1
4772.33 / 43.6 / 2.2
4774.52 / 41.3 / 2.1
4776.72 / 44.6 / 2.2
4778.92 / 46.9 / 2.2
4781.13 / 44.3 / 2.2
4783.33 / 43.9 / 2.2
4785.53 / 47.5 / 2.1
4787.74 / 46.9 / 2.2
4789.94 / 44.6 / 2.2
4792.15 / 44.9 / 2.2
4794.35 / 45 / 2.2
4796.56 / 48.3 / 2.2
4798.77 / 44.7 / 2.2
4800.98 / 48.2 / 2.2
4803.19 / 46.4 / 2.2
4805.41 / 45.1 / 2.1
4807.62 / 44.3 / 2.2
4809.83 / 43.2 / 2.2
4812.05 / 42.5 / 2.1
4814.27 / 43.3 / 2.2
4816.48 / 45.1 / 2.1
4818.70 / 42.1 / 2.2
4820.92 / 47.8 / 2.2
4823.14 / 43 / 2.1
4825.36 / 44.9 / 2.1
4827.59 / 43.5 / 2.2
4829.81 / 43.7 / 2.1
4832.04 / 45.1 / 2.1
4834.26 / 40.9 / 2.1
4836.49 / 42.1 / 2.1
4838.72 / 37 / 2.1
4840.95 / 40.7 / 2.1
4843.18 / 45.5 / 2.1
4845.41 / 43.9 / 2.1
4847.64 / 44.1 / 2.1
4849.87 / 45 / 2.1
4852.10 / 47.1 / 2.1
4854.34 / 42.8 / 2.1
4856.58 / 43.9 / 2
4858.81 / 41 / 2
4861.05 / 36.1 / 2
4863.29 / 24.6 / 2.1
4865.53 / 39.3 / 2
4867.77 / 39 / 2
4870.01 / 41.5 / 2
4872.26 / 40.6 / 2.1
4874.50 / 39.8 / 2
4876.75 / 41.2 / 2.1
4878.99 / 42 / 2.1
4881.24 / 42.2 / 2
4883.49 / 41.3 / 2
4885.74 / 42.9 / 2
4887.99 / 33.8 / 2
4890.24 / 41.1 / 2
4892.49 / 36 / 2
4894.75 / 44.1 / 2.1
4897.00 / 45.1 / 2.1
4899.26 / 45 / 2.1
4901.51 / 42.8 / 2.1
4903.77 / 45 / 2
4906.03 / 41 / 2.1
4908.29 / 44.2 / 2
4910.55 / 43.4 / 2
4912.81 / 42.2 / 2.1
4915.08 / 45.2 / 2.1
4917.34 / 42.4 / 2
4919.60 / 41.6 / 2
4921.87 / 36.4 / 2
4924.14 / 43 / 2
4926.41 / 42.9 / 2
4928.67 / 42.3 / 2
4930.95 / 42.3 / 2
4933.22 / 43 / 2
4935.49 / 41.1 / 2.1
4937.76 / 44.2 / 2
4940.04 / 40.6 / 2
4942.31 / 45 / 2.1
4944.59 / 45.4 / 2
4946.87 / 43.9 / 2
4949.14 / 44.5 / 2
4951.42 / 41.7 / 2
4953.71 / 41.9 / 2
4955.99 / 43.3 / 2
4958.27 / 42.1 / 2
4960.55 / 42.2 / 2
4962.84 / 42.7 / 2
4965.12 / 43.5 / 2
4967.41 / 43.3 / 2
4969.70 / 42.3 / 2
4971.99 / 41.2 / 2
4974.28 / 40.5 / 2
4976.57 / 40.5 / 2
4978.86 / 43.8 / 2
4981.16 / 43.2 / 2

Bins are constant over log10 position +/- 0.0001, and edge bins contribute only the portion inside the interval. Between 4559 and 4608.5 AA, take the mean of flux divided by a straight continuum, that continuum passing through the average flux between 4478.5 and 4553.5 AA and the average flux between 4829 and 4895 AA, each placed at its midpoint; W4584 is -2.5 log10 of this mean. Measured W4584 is -0.02 mag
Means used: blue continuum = 44.2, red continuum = 40.9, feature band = 44.4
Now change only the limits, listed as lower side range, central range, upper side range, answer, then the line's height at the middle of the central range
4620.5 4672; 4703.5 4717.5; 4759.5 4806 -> 0.11 mag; 44.4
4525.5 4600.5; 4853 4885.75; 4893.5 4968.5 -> 0.09 mag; 43.1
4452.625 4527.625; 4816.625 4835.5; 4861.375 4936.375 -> -0.06 mag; 41.6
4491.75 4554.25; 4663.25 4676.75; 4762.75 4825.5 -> 0.03 mag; 44.4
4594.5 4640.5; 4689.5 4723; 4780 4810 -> 0.07 mag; 45.1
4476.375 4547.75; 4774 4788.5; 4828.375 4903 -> -0.08 mag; 42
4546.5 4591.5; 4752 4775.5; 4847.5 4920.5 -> -0.01 mag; 42.3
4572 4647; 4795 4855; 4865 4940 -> -0.04 mag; 42.4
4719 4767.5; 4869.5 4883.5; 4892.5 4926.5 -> 0.05 mag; 43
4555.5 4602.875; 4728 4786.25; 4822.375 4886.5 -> -0.04 mag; 42.4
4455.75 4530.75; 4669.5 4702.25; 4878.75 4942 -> -0.04 mag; 43.1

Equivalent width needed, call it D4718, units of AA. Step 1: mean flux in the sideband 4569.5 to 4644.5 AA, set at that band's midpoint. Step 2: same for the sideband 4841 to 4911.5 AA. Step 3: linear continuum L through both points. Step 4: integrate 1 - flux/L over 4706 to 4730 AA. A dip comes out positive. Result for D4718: 0.5 AA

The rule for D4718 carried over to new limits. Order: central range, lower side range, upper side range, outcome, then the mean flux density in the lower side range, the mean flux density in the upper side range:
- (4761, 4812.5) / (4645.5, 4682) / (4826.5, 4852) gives -1.1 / 44.6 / 43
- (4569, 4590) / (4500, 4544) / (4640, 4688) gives 0.3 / 44.5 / 44.6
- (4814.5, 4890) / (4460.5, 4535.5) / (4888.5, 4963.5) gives 2.1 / 43.9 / 42.6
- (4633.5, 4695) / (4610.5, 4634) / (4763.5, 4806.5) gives 0.7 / 44.8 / 44.7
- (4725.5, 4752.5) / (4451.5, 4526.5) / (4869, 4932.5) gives -1.3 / 43.8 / 41.8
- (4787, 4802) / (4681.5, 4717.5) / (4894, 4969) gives -1.2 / 42.6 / 42.9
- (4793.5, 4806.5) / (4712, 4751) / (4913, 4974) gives -0.9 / 43.8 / 42.6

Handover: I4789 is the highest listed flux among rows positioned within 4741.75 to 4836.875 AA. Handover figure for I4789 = 48.3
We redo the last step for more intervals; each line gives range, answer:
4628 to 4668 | 49.7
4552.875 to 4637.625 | 50.7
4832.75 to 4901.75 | 47.1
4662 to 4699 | 49.3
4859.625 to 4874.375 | 41.5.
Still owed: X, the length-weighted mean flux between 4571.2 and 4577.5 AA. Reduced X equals 43.8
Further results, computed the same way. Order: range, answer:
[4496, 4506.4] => 46.2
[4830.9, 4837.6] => 42.7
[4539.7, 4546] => 44.7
